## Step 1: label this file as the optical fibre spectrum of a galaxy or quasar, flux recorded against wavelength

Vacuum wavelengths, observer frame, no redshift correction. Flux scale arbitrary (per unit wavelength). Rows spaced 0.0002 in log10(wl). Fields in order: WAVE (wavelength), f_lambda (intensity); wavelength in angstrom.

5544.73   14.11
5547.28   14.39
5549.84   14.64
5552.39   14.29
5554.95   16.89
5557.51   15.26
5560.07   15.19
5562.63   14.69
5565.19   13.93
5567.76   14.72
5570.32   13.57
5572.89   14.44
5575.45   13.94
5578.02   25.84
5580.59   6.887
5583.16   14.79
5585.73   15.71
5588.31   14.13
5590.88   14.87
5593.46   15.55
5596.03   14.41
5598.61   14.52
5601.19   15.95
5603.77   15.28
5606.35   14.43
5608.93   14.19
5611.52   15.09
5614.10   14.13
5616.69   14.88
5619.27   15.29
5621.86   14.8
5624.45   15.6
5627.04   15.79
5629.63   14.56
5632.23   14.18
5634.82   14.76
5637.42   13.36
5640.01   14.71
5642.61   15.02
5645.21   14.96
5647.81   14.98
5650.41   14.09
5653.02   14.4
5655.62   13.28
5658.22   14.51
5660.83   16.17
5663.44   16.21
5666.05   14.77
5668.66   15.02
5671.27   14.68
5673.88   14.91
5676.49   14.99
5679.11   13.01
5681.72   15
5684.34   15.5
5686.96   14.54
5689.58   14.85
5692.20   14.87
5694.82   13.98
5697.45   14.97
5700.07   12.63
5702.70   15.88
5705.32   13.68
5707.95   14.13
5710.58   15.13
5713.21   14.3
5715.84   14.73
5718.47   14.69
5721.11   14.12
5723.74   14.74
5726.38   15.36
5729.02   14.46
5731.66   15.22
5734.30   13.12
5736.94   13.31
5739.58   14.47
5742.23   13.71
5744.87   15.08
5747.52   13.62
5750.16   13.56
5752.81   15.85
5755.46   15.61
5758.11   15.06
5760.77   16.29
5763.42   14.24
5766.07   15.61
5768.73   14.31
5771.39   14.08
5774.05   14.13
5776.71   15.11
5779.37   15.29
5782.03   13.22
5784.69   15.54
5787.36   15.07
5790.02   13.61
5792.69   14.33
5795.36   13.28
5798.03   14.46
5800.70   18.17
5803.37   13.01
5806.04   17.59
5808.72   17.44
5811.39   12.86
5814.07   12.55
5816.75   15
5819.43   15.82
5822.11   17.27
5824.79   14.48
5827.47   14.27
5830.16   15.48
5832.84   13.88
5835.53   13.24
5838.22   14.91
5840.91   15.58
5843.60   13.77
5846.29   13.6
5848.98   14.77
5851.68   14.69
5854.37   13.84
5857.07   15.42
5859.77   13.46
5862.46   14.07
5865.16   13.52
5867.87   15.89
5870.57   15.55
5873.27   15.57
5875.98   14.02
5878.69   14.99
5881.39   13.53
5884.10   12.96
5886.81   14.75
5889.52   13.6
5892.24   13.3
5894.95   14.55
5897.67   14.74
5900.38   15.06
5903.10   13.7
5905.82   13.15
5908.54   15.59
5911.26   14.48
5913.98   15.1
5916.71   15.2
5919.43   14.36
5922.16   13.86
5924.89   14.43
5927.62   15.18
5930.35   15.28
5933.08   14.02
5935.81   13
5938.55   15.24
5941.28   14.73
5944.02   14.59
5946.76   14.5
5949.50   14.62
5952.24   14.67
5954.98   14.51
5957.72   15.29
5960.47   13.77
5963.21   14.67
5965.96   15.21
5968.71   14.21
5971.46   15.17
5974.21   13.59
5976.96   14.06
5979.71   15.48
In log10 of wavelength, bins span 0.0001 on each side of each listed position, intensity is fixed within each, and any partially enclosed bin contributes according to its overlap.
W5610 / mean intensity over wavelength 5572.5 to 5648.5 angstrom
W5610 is 14.9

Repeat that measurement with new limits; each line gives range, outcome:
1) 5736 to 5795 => 14.6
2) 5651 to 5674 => 14.9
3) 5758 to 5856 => 14.7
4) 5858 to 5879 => 14.6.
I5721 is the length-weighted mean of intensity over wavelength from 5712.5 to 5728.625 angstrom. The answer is 14.7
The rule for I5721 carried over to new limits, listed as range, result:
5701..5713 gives 14.6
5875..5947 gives 14.4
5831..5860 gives 14.3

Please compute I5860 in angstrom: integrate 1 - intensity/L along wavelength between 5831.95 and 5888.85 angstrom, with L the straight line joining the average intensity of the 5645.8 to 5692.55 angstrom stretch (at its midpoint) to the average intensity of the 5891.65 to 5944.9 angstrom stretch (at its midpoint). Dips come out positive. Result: 0.7 angstrom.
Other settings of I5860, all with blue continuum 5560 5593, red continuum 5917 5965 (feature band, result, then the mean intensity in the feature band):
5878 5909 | 1.0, 14.1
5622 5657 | 0.4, 14.6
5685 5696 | 0.1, 14.6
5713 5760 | 0.5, 14.5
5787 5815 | -0.3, 14.8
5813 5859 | 0.0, 14.6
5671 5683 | 0.2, 14.5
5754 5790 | -0.4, 14.8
